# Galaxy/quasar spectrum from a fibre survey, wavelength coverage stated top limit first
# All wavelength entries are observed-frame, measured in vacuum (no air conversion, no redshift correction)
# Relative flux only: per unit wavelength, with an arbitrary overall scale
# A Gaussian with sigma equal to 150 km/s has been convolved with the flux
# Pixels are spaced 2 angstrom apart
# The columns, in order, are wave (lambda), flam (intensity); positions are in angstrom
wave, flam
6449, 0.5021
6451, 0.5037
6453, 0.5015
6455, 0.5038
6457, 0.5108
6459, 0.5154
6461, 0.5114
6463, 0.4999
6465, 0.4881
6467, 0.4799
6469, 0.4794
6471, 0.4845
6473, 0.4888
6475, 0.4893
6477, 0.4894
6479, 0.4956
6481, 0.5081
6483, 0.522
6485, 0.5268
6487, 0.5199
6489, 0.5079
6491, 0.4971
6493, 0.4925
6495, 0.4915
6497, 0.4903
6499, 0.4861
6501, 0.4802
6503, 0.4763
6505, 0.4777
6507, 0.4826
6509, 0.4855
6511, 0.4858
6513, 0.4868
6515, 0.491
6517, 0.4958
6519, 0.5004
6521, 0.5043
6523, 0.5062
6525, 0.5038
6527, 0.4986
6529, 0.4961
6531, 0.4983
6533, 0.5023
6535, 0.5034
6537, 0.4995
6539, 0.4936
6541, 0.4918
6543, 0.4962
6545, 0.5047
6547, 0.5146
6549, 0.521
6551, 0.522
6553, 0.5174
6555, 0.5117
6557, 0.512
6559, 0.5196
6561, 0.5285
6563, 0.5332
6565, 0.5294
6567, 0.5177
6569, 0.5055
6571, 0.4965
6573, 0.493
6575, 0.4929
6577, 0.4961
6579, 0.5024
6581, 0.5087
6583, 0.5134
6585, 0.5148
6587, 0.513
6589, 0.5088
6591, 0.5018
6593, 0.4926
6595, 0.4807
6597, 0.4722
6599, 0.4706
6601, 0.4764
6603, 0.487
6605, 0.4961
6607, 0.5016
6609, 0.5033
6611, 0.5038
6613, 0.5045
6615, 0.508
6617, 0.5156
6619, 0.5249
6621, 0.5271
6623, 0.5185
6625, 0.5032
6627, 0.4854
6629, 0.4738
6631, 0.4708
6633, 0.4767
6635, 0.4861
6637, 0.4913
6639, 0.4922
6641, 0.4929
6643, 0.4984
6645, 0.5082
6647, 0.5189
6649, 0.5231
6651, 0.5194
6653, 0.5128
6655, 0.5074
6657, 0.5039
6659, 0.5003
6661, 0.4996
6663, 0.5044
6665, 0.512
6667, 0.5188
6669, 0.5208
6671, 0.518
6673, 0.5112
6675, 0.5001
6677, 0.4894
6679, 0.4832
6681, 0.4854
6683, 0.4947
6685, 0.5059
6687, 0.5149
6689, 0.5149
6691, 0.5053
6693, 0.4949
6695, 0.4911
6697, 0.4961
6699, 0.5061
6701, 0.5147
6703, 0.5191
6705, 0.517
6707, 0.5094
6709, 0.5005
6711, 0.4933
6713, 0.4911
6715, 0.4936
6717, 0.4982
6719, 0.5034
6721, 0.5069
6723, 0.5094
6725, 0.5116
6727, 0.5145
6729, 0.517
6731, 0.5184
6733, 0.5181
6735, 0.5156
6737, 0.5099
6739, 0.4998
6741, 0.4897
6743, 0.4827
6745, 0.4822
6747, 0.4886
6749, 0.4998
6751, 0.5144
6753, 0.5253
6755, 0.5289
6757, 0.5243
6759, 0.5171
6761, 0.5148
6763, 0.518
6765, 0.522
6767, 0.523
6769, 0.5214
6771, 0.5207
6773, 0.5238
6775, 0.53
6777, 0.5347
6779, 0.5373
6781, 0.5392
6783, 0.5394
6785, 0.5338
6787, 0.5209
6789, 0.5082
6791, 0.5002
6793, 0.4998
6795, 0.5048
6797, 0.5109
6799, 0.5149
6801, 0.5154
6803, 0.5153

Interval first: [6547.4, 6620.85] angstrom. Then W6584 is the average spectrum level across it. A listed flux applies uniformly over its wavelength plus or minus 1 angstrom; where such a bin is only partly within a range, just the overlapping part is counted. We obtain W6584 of 0.506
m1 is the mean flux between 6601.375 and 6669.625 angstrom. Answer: 0.503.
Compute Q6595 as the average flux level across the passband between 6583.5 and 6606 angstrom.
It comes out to 0.493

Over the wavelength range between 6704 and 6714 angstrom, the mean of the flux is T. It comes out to 0.502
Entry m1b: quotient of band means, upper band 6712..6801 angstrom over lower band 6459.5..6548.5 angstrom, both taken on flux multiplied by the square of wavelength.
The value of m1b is 1.12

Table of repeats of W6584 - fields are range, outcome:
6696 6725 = 0.504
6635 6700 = 0.504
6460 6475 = 0.49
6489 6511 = 0.487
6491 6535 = 0.492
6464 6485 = 0.494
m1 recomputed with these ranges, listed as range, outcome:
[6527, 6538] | 0.5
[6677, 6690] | 0.499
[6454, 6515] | 0.495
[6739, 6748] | 0.487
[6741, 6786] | 0.518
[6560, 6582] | 0.509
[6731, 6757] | 0.506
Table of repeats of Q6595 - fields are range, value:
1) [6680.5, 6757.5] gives 0.505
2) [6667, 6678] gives 0.509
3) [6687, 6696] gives 0.503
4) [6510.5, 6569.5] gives 0.507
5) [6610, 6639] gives 0.499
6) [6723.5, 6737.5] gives 0.515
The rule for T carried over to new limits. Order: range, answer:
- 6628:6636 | 0.477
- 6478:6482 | 0.502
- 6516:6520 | 0.498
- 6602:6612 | 0.498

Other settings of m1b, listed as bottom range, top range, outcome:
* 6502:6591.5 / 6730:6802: 1.09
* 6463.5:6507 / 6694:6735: 1.10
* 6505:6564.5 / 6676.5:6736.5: 1.06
